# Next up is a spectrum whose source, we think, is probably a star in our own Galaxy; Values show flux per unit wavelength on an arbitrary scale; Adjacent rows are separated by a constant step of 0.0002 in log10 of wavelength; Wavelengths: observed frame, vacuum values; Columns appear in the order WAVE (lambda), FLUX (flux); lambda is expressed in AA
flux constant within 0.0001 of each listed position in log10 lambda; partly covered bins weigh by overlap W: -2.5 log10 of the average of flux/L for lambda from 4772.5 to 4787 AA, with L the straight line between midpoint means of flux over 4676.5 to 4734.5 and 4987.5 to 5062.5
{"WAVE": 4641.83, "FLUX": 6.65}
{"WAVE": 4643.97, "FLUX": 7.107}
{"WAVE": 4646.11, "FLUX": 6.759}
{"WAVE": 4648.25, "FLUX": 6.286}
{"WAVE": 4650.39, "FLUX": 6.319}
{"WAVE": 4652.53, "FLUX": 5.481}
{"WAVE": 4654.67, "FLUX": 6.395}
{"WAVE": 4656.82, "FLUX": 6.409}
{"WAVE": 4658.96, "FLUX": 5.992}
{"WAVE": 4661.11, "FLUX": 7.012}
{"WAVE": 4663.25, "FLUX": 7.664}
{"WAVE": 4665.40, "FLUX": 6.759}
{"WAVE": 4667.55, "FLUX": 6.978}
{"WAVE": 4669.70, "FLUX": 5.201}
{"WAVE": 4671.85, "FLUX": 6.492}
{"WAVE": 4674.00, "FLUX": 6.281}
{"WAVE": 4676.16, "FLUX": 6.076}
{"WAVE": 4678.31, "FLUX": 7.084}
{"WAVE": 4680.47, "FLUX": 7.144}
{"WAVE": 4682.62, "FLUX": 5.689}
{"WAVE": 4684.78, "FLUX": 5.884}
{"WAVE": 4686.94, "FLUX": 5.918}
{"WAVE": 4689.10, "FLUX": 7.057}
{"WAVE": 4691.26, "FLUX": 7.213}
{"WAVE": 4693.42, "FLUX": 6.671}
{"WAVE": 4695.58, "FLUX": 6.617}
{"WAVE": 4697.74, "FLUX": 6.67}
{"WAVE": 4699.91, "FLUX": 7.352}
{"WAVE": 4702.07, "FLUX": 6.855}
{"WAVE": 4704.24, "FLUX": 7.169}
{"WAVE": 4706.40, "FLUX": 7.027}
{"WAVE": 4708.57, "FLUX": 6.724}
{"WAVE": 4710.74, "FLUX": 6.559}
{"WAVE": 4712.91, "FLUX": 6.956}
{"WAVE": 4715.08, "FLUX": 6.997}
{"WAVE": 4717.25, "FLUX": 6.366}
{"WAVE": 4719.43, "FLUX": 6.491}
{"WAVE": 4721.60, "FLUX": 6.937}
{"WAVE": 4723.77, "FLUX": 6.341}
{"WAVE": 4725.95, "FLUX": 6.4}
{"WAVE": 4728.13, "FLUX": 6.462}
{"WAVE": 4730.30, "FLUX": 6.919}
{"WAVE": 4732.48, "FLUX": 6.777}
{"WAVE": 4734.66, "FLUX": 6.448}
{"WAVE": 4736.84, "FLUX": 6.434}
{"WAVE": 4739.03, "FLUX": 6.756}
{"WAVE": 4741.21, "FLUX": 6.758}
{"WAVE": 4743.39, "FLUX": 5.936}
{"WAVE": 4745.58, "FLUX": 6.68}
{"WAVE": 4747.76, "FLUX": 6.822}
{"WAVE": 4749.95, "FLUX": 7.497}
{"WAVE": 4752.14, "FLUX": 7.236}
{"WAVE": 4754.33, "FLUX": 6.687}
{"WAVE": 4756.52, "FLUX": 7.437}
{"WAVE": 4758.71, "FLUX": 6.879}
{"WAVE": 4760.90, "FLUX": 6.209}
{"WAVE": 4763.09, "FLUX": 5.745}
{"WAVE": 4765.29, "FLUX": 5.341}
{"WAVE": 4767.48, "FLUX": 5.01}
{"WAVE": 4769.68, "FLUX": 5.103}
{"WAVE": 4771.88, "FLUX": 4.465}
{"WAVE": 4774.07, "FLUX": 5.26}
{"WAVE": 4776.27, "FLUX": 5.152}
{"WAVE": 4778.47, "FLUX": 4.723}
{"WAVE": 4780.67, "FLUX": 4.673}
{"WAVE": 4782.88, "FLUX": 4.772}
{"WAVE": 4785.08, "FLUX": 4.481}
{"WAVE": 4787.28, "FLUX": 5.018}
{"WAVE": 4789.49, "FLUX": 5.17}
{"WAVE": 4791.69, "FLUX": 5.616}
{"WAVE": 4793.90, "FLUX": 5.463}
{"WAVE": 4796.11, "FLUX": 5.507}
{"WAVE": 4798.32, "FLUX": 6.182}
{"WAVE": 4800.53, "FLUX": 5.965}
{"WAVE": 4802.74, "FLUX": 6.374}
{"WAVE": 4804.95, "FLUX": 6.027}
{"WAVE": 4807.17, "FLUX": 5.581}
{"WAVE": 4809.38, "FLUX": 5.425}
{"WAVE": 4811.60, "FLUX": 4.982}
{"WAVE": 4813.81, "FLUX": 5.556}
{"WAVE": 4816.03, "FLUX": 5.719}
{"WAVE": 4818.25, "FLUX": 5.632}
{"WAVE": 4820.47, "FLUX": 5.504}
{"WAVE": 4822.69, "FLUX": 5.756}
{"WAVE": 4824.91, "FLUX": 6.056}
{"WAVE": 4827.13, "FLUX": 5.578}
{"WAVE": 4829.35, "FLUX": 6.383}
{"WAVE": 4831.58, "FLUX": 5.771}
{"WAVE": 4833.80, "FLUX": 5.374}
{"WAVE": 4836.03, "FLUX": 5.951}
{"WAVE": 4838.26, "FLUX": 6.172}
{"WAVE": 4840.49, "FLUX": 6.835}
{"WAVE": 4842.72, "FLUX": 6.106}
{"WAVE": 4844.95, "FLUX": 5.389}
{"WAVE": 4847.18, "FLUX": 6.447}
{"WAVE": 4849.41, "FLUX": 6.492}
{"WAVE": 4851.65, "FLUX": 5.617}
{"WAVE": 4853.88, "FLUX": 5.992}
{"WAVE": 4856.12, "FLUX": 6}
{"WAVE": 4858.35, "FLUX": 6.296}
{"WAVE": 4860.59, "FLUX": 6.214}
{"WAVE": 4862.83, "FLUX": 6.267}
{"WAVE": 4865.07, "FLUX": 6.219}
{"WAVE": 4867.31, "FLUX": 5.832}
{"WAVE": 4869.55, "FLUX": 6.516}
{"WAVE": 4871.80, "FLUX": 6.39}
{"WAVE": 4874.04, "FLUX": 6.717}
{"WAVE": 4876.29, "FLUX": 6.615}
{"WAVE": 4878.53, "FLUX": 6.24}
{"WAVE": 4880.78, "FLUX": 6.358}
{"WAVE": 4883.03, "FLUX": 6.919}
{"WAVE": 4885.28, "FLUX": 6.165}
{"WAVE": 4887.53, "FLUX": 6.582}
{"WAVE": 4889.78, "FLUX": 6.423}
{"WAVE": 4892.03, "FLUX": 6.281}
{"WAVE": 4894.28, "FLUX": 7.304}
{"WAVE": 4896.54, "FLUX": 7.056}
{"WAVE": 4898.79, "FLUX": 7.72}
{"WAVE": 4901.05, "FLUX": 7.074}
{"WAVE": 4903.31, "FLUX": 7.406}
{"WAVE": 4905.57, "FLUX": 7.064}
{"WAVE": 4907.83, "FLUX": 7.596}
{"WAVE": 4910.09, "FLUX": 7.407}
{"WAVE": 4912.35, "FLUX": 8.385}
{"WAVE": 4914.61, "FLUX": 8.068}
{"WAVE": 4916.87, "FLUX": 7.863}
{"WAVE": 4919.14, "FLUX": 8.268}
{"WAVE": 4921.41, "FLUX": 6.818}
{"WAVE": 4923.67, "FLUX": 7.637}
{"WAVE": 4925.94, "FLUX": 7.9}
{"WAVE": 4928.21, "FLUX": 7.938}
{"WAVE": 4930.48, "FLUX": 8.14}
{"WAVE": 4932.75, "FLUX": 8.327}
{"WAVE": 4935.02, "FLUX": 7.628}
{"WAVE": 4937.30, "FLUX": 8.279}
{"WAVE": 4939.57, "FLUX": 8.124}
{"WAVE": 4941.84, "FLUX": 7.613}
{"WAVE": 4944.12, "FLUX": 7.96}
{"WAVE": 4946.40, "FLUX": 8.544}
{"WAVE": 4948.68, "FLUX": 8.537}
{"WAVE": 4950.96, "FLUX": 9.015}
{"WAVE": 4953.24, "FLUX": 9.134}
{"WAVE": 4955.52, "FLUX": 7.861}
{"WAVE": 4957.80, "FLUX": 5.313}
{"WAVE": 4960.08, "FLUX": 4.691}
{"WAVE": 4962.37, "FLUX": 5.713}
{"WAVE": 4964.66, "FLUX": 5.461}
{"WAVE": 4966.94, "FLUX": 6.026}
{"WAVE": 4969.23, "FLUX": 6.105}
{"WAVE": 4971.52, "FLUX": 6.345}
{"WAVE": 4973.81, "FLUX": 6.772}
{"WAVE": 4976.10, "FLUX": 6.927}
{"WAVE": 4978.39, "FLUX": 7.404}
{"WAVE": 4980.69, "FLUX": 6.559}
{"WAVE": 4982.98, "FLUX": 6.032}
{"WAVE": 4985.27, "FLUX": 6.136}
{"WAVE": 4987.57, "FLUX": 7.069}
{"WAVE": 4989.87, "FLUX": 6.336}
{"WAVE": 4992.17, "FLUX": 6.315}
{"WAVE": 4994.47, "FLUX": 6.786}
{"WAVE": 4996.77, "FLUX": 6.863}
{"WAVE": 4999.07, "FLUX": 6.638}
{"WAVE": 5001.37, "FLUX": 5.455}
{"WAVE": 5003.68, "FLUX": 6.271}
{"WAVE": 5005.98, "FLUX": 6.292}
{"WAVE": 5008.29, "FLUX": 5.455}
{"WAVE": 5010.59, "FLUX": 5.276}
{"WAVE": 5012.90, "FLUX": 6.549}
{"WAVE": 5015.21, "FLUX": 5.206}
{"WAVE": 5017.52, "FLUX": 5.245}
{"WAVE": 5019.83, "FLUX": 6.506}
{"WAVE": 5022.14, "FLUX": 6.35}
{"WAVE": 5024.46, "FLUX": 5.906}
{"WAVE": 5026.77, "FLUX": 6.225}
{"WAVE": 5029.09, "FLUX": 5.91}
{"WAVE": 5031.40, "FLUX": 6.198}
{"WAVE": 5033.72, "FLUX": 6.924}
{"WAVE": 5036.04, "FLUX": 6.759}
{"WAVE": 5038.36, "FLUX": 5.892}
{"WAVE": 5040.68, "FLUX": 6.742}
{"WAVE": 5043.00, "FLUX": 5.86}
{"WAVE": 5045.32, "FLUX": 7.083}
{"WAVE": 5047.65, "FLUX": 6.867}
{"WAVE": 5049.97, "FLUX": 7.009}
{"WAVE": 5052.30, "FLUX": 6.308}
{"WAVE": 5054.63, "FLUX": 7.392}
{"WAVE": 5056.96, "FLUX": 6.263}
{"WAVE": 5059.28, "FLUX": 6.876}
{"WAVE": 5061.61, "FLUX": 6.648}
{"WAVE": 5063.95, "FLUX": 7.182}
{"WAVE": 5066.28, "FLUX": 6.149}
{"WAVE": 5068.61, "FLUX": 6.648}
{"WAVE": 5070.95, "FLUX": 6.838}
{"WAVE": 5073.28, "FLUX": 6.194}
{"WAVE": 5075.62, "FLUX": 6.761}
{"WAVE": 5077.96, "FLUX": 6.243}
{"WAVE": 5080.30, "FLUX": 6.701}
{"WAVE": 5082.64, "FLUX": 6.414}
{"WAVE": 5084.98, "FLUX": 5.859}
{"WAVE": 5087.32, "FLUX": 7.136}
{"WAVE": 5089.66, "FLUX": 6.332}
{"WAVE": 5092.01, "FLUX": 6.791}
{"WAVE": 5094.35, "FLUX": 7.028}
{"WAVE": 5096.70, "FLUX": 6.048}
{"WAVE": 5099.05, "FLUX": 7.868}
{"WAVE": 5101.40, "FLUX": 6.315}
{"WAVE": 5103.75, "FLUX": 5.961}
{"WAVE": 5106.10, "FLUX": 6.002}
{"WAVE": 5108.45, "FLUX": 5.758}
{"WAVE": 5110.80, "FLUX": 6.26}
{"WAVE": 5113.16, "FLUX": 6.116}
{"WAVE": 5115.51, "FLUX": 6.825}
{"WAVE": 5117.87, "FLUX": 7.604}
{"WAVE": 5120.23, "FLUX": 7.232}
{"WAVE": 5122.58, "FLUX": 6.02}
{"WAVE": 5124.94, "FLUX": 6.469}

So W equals 0.34 mag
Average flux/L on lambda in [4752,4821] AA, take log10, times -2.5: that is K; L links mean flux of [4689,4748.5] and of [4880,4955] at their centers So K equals 0.253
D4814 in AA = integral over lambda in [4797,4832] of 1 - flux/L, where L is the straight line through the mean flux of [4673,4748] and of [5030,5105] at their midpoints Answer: 4.5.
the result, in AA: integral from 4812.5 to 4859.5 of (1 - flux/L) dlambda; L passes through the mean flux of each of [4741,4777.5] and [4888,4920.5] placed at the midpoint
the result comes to 6.0 AA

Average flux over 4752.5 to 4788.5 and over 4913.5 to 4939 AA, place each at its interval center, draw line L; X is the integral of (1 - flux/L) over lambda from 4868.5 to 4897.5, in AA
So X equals 2.6 AA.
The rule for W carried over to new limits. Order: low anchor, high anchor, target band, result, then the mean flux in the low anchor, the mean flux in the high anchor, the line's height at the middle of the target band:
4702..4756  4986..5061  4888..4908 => -0.09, 6.73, 6.34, 6.51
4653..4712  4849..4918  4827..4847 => 0.12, 6.62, 6.75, 6.72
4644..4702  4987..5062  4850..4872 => 0.05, 6.53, 6.34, 6.43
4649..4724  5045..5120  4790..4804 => 0.14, 6.6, 6.61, 6.6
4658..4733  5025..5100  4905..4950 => -0.20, 6.65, 6.59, 6.61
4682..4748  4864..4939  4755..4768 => 0.10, 6.65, 7.2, 6.78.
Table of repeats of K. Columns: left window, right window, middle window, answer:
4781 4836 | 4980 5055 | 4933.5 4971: -0.19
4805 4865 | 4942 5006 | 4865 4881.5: -0.04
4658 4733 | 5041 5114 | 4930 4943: -0.21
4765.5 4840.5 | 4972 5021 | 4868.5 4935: -0.22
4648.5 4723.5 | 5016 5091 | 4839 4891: 0.04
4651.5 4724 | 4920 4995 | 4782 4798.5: 0.29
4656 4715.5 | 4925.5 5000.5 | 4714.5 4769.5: 0.04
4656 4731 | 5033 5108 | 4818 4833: 0.14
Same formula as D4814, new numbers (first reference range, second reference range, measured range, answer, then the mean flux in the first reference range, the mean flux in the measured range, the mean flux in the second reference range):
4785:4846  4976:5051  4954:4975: 0.3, 5.72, 6.09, 6.33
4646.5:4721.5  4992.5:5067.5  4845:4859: 0.9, 6.59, 6.08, 6.35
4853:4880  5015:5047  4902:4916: -3.1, 6.28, 7.65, 6.24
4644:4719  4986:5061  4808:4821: 2.1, 6.6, 5.47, 6.34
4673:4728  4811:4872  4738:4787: 3.8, 6.66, 5.87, 5.97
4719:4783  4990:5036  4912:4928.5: -4.5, 6.16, 7.83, 6.14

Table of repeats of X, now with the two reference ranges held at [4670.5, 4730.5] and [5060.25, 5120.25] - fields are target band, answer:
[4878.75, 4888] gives 0.18 AA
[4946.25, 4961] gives -2.18 AA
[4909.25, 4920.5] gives -2.37 AA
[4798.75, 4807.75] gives 0.81 AA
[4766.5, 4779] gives 3.14 AA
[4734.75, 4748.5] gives 0.18 AA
